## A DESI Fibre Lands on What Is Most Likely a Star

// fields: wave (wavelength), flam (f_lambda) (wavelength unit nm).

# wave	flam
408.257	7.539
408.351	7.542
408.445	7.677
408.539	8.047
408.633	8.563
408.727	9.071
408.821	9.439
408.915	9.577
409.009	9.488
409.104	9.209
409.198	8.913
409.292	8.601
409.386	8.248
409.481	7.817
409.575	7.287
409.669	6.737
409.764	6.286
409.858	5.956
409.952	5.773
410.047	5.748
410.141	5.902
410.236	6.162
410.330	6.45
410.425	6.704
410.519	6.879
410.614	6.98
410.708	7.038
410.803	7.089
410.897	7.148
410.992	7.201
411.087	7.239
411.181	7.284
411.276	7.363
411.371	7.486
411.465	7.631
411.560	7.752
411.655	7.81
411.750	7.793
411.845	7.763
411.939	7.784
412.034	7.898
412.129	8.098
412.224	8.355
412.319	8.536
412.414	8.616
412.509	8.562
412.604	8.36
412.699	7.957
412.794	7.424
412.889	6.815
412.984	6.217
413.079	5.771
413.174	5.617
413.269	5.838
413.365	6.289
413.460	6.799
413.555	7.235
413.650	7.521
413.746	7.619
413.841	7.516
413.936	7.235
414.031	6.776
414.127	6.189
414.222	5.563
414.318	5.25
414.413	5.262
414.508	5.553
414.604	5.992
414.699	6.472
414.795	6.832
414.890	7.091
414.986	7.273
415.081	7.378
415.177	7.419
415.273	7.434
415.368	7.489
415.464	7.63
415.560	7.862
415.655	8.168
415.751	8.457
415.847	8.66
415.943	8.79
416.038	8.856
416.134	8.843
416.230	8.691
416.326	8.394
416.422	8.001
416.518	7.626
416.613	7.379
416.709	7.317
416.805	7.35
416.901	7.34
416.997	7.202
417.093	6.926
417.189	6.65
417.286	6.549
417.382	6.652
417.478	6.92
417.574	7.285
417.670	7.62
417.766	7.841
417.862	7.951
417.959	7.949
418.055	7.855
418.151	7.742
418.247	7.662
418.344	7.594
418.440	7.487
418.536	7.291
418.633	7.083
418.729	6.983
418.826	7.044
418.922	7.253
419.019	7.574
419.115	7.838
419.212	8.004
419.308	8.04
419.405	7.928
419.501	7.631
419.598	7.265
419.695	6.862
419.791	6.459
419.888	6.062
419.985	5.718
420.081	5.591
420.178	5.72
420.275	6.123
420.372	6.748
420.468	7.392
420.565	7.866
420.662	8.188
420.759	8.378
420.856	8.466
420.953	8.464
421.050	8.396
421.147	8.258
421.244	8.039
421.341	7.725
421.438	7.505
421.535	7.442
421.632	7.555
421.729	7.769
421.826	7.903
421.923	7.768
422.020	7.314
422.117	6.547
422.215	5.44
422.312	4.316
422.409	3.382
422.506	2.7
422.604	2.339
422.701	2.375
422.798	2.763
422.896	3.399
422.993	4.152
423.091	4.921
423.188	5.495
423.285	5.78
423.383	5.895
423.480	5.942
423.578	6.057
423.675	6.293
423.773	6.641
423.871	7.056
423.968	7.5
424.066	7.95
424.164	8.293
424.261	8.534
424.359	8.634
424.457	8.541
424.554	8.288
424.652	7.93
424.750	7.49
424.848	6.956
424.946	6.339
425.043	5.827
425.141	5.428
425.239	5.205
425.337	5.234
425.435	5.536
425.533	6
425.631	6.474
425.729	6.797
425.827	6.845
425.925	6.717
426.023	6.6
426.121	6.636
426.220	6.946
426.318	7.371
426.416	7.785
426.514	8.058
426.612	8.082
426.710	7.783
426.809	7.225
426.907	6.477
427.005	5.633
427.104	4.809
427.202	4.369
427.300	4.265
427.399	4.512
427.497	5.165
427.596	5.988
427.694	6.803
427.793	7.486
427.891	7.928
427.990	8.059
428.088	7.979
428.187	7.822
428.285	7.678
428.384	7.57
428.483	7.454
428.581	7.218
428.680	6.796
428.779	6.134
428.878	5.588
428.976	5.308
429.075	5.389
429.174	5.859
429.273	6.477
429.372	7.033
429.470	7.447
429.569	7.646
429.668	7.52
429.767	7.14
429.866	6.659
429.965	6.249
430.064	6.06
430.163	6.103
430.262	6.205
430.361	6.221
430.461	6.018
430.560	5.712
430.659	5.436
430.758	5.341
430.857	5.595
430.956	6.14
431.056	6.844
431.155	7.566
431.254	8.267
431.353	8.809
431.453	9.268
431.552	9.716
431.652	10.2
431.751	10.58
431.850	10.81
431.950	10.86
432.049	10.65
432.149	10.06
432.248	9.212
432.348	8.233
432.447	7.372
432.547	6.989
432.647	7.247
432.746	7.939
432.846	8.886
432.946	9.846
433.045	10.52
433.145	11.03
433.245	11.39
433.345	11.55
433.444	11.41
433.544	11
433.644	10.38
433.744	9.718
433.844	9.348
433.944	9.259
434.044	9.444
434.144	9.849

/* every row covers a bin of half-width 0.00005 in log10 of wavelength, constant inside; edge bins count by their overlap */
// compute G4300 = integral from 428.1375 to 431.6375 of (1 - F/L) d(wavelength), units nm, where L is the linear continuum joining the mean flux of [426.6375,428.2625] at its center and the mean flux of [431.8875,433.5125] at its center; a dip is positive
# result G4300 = 0.46 nm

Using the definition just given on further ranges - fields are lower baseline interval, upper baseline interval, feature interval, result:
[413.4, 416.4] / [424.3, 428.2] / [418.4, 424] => 0.34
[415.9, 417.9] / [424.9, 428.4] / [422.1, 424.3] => 0.49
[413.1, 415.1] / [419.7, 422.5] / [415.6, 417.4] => -0.31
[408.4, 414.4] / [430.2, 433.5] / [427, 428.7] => 0.36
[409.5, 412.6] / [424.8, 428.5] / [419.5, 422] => -0.19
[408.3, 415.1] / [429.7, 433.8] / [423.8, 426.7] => 0.35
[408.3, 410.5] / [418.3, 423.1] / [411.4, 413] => -0.11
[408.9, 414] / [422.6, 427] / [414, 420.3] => -0.26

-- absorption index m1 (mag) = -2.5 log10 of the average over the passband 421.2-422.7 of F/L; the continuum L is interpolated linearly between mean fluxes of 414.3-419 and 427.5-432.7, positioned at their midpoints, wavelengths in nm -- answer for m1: 0.206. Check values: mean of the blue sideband 7.41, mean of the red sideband 7.38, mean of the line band 6.12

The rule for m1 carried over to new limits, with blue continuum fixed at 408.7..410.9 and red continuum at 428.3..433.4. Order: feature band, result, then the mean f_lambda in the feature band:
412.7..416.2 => 0.07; 7.05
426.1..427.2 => 0.12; 6.88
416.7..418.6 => 0.03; 7.36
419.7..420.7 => 0.16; 6.59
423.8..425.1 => 0.01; 7.61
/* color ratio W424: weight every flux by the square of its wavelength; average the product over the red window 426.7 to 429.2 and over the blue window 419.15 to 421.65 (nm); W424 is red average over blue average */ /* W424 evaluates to 0.90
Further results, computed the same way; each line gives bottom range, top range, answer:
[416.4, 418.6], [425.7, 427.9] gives 0.92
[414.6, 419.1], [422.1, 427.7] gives 0.84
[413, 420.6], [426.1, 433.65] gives 1.12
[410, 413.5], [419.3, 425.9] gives 0.96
